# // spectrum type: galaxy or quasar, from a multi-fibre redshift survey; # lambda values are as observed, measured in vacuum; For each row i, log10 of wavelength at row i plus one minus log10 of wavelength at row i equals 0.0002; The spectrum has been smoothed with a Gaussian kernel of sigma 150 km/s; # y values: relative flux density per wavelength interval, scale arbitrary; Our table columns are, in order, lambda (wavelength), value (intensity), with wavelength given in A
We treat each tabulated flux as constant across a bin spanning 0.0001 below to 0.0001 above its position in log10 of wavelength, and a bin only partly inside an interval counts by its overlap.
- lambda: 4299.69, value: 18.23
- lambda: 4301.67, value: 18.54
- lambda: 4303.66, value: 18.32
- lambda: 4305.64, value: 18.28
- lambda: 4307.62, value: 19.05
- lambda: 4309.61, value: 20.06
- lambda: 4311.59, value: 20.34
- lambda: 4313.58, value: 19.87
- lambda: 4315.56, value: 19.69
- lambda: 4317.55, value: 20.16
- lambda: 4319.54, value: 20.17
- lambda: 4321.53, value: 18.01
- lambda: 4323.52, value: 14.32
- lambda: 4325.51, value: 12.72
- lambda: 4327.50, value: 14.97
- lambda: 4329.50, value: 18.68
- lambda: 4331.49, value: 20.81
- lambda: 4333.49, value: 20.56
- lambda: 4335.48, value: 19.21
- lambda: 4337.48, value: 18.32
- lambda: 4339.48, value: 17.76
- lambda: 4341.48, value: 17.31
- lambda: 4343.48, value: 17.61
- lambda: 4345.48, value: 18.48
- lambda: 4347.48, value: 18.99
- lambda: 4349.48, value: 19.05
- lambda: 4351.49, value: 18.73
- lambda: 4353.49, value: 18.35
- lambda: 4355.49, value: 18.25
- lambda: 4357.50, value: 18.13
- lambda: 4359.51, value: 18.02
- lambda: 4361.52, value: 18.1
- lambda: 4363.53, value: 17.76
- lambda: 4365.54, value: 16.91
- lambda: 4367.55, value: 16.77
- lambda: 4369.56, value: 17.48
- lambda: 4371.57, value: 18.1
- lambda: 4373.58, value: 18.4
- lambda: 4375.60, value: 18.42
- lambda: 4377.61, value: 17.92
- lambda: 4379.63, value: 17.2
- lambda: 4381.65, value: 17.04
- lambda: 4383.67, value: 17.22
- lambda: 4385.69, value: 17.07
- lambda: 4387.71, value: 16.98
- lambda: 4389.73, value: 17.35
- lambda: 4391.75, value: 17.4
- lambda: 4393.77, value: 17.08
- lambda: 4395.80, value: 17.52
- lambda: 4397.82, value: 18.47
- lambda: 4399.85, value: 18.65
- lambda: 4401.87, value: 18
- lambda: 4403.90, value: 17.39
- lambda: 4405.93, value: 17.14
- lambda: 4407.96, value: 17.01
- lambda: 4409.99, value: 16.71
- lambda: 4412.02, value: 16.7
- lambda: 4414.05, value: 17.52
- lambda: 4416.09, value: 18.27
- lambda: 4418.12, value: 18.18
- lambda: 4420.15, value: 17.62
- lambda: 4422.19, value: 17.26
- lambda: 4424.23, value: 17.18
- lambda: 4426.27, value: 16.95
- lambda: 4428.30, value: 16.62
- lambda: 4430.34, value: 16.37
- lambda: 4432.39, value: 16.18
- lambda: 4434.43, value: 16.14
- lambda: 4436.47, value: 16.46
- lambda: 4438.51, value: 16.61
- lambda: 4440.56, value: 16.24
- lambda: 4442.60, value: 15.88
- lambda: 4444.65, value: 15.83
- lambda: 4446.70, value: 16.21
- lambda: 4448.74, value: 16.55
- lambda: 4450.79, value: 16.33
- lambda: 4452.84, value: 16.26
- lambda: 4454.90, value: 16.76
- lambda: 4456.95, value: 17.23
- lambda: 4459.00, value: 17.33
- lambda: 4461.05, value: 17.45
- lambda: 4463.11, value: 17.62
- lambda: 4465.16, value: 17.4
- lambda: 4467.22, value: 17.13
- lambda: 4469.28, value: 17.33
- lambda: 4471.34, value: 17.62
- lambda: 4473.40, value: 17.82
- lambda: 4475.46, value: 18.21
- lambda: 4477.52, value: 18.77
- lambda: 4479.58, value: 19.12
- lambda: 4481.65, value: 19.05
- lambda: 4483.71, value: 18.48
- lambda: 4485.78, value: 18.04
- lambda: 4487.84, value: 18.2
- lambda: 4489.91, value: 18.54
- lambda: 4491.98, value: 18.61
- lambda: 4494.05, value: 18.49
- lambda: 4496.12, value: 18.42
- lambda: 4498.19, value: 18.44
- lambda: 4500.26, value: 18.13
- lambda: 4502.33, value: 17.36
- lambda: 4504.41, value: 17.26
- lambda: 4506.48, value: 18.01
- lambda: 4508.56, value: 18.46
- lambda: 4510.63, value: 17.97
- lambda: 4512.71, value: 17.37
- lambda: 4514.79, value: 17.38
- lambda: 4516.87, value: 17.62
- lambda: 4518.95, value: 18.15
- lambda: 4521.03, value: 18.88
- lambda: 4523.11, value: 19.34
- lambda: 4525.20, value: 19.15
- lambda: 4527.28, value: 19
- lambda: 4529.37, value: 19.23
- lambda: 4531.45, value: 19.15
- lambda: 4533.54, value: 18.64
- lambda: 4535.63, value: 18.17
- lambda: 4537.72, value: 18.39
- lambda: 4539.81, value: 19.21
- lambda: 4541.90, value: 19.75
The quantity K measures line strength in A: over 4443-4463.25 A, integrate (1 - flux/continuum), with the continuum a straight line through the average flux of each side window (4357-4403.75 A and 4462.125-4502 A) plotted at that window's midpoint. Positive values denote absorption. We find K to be 1.5 A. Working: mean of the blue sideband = 17.6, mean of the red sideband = 18.2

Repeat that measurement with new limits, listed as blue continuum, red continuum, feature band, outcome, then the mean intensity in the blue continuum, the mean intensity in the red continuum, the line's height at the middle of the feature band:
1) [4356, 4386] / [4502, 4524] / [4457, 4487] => -0.1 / 17.7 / 18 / 17.9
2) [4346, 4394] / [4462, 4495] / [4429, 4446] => 1.7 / 17.8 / 18.1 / 18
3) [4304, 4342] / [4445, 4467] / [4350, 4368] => 0.1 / 18.4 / 16.9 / 18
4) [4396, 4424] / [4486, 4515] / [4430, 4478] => 2.5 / 17.6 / 18.1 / 17.8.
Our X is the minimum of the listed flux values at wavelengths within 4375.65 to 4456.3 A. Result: 15.83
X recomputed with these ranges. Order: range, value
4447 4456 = 16.26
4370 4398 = 16.98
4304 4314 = 18.28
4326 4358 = 14.97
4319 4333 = 12.72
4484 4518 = 17.26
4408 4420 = 16.7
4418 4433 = 16.18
